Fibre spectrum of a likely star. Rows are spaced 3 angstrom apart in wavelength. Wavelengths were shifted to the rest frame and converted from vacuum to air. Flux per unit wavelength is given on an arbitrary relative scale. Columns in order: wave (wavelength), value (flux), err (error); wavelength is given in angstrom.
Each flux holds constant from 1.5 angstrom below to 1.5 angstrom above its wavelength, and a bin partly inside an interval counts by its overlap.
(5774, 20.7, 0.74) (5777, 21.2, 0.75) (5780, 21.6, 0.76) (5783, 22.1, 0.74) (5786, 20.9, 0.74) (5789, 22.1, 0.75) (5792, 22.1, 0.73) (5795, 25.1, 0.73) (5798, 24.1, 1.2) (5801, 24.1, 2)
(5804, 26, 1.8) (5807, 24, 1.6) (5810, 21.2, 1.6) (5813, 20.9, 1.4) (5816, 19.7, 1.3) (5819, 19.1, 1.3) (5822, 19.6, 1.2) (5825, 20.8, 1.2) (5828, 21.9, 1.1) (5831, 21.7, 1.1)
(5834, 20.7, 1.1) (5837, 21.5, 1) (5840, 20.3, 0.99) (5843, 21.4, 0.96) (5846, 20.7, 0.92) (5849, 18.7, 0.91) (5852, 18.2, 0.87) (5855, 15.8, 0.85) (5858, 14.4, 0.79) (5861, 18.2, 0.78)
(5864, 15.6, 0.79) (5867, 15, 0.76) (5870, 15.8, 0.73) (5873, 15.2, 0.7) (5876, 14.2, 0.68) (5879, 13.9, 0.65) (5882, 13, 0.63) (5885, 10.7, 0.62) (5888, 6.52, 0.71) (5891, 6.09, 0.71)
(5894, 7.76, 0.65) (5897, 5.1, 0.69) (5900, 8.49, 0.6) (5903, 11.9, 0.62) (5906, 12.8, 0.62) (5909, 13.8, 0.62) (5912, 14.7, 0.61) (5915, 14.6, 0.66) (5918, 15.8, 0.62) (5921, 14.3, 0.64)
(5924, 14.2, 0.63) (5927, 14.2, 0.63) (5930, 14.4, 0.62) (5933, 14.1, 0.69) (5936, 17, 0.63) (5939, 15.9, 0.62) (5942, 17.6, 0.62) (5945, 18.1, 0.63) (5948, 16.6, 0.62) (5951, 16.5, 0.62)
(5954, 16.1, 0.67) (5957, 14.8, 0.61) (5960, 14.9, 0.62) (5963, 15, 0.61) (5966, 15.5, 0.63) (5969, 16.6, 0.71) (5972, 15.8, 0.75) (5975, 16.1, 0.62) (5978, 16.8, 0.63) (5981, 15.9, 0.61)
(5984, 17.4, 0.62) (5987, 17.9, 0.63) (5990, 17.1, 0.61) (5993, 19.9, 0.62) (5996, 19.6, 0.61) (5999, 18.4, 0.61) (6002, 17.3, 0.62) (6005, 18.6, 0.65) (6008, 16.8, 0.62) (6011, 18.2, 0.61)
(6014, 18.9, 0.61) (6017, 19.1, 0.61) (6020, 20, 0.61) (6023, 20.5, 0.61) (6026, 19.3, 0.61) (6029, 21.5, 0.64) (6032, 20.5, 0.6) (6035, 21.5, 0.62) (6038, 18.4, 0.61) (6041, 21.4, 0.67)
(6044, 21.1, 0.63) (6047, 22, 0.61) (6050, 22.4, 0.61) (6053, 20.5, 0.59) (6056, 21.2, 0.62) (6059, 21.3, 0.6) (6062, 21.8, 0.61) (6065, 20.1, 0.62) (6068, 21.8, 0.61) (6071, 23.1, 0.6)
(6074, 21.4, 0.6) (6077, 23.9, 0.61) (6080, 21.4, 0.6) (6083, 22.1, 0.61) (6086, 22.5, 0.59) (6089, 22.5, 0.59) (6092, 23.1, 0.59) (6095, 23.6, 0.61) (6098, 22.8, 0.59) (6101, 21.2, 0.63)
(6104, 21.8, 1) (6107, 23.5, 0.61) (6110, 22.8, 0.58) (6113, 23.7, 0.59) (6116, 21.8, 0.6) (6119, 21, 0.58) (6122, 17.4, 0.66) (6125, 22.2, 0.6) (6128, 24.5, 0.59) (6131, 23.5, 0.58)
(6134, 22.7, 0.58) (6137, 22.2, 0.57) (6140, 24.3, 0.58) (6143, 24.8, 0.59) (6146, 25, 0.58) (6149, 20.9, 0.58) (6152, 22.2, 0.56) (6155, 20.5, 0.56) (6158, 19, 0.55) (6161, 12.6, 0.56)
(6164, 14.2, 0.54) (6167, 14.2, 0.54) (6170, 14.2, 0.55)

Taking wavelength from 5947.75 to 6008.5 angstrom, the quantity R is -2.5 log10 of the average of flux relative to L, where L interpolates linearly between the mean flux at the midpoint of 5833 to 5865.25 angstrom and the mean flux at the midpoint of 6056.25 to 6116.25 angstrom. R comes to 0.222 mag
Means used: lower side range 18.7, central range 16.8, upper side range 22.3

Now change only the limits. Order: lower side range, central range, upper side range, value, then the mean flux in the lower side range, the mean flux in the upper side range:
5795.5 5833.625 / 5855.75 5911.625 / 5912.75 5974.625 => 0.458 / 22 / 15.6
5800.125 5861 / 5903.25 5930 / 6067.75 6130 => 0.427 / 20.4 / 22.3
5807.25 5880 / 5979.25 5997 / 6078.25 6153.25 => 0.159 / 18.6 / 22.5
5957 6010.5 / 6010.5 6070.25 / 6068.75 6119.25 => -0.044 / 17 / 22.5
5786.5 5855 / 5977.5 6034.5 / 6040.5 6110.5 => 0.171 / 21.4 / 22.1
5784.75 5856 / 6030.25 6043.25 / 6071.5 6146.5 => 0.090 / 21.3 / 22.6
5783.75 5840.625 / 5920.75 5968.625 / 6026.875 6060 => 0.341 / 21.9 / 21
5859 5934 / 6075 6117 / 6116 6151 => -0.081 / 12.8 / 22.6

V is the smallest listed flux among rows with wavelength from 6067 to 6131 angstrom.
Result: 17.4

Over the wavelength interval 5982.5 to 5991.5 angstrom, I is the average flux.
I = 17.5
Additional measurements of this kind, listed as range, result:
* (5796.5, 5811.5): 23.9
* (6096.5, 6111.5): 22.4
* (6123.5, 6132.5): 23.4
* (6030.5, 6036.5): 21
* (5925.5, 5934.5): 14.2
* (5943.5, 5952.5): 17.1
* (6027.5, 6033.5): 21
